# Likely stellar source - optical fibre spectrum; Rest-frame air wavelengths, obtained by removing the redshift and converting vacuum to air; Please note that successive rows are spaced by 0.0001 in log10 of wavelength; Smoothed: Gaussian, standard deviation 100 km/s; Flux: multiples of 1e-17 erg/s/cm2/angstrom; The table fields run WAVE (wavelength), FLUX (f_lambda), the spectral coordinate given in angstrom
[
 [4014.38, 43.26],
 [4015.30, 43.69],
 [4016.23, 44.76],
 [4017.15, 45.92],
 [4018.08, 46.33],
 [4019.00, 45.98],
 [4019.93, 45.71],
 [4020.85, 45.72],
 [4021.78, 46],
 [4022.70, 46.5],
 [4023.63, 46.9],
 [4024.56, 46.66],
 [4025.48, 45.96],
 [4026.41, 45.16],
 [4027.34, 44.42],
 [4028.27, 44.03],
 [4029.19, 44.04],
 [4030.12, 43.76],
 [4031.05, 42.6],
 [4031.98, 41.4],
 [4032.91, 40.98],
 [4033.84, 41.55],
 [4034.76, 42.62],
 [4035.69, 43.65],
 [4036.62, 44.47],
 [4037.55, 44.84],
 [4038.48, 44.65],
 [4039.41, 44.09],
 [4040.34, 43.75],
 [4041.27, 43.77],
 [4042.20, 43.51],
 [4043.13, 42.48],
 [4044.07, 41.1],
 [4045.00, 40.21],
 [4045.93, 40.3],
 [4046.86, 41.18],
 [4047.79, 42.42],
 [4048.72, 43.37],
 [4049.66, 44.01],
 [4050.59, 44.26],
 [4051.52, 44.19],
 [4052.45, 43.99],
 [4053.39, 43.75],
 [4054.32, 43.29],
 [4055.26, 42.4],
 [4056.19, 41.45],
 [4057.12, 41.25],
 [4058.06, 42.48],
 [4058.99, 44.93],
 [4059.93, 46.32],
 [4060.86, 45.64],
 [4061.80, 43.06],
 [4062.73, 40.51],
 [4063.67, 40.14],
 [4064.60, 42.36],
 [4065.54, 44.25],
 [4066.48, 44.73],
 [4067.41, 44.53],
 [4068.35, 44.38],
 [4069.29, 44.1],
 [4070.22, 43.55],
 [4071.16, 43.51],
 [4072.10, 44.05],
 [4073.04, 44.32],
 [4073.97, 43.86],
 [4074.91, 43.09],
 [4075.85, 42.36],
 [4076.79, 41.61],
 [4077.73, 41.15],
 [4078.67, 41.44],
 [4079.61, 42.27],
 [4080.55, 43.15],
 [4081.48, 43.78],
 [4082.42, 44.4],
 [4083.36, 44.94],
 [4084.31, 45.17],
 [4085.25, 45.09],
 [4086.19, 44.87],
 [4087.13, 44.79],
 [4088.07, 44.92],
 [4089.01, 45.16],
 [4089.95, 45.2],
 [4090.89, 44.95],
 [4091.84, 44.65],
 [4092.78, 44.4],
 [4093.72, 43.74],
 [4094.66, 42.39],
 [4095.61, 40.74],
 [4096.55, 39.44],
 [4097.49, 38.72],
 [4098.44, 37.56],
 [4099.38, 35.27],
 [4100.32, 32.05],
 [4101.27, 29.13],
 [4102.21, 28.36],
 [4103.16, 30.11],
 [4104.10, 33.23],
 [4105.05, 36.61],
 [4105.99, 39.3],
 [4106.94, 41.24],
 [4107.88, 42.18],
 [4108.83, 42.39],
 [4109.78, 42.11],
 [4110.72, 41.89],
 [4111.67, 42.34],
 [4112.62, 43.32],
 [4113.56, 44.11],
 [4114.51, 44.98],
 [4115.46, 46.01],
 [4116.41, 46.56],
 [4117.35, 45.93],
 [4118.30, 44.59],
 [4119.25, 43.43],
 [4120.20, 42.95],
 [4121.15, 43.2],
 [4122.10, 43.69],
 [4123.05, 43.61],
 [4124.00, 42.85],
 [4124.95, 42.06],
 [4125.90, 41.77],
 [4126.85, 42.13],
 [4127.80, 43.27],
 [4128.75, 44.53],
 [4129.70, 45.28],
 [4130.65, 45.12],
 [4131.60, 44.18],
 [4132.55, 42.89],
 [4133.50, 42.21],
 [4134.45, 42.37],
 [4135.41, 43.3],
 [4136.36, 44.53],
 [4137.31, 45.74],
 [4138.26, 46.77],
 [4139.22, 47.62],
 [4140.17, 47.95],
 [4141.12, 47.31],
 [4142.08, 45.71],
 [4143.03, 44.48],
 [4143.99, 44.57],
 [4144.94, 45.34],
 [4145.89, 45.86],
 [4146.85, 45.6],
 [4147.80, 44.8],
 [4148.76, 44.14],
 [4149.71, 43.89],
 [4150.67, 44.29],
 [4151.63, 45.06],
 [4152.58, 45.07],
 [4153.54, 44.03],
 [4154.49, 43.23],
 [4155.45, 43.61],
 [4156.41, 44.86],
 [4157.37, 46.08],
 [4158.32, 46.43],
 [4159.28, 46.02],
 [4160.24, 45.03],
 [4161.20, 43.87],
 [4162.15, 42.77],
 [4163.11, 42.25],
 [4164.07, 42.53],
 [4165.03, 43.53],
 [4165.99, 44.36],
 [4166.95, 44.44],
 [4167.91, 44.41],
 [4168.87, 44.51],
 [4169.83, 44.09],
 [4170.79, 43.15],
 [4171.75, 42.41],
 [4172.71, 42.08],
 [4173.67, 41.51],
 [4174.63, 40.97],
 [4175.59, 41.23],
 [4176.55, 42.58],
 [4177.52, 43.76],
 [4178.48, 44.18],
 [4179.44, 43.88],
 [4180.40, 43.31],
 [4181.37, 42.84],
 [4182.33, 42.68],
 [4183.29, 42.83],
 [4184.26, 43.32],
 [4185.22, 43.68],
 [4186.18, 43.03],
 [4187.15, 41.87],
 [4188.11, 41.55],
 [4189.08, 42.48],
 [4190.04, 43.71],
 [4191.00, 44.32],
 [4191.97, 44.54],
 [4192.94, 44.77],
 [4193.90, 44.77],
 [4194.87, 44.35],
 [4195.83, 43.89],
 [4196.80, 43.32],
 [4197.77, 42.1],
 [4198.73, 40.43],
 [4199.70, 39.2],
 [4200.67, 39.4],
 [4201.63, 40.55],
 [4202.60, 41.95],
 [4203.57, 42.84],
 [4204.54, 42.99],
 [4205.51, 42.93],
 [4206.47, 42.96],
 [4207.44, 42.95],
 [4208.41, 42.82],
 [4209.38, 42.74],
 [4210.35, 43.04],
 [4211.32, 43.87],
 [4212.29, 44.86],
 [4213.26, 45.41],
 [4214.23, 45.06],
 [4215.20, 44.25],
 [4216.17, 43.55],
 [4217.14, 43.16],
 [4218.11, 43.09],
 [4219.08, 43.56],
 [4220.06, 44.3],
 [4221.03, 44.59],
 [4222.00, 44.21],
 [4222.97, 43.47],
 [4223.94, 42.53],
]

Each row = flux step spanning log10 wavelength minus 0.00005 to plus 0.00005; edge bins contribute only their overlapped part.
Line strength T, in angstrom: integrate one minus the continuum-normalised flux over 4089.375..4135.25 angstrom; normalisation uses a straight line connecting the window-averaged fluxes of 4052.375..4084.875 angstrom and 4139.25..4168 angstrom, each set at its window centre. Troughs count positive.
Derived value 2.7 angstrom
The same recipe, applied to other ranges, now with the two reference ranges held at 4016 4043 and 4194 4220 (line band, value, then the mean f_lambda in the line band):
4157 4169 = -0.3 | 44.3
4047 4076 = 0.5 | 43.4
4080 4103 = 1.4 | 41.2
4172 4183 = 0.1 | 42.6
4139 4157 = -0.7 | 45.1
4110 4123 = -0.1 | 44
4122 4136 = 0.1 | 43.3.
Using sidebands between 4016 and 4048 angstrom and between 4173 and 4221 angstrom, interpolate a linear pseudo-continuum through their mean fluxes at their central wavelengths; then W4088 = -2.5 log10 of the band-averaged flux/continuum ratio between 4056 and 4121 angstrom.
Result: 0.04 mag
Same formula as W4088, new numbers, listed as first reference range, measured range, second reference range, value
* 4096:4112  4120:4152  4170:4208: -0.13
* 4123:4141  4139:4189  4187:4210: -0.01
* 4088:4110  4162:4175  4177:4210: -0.03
